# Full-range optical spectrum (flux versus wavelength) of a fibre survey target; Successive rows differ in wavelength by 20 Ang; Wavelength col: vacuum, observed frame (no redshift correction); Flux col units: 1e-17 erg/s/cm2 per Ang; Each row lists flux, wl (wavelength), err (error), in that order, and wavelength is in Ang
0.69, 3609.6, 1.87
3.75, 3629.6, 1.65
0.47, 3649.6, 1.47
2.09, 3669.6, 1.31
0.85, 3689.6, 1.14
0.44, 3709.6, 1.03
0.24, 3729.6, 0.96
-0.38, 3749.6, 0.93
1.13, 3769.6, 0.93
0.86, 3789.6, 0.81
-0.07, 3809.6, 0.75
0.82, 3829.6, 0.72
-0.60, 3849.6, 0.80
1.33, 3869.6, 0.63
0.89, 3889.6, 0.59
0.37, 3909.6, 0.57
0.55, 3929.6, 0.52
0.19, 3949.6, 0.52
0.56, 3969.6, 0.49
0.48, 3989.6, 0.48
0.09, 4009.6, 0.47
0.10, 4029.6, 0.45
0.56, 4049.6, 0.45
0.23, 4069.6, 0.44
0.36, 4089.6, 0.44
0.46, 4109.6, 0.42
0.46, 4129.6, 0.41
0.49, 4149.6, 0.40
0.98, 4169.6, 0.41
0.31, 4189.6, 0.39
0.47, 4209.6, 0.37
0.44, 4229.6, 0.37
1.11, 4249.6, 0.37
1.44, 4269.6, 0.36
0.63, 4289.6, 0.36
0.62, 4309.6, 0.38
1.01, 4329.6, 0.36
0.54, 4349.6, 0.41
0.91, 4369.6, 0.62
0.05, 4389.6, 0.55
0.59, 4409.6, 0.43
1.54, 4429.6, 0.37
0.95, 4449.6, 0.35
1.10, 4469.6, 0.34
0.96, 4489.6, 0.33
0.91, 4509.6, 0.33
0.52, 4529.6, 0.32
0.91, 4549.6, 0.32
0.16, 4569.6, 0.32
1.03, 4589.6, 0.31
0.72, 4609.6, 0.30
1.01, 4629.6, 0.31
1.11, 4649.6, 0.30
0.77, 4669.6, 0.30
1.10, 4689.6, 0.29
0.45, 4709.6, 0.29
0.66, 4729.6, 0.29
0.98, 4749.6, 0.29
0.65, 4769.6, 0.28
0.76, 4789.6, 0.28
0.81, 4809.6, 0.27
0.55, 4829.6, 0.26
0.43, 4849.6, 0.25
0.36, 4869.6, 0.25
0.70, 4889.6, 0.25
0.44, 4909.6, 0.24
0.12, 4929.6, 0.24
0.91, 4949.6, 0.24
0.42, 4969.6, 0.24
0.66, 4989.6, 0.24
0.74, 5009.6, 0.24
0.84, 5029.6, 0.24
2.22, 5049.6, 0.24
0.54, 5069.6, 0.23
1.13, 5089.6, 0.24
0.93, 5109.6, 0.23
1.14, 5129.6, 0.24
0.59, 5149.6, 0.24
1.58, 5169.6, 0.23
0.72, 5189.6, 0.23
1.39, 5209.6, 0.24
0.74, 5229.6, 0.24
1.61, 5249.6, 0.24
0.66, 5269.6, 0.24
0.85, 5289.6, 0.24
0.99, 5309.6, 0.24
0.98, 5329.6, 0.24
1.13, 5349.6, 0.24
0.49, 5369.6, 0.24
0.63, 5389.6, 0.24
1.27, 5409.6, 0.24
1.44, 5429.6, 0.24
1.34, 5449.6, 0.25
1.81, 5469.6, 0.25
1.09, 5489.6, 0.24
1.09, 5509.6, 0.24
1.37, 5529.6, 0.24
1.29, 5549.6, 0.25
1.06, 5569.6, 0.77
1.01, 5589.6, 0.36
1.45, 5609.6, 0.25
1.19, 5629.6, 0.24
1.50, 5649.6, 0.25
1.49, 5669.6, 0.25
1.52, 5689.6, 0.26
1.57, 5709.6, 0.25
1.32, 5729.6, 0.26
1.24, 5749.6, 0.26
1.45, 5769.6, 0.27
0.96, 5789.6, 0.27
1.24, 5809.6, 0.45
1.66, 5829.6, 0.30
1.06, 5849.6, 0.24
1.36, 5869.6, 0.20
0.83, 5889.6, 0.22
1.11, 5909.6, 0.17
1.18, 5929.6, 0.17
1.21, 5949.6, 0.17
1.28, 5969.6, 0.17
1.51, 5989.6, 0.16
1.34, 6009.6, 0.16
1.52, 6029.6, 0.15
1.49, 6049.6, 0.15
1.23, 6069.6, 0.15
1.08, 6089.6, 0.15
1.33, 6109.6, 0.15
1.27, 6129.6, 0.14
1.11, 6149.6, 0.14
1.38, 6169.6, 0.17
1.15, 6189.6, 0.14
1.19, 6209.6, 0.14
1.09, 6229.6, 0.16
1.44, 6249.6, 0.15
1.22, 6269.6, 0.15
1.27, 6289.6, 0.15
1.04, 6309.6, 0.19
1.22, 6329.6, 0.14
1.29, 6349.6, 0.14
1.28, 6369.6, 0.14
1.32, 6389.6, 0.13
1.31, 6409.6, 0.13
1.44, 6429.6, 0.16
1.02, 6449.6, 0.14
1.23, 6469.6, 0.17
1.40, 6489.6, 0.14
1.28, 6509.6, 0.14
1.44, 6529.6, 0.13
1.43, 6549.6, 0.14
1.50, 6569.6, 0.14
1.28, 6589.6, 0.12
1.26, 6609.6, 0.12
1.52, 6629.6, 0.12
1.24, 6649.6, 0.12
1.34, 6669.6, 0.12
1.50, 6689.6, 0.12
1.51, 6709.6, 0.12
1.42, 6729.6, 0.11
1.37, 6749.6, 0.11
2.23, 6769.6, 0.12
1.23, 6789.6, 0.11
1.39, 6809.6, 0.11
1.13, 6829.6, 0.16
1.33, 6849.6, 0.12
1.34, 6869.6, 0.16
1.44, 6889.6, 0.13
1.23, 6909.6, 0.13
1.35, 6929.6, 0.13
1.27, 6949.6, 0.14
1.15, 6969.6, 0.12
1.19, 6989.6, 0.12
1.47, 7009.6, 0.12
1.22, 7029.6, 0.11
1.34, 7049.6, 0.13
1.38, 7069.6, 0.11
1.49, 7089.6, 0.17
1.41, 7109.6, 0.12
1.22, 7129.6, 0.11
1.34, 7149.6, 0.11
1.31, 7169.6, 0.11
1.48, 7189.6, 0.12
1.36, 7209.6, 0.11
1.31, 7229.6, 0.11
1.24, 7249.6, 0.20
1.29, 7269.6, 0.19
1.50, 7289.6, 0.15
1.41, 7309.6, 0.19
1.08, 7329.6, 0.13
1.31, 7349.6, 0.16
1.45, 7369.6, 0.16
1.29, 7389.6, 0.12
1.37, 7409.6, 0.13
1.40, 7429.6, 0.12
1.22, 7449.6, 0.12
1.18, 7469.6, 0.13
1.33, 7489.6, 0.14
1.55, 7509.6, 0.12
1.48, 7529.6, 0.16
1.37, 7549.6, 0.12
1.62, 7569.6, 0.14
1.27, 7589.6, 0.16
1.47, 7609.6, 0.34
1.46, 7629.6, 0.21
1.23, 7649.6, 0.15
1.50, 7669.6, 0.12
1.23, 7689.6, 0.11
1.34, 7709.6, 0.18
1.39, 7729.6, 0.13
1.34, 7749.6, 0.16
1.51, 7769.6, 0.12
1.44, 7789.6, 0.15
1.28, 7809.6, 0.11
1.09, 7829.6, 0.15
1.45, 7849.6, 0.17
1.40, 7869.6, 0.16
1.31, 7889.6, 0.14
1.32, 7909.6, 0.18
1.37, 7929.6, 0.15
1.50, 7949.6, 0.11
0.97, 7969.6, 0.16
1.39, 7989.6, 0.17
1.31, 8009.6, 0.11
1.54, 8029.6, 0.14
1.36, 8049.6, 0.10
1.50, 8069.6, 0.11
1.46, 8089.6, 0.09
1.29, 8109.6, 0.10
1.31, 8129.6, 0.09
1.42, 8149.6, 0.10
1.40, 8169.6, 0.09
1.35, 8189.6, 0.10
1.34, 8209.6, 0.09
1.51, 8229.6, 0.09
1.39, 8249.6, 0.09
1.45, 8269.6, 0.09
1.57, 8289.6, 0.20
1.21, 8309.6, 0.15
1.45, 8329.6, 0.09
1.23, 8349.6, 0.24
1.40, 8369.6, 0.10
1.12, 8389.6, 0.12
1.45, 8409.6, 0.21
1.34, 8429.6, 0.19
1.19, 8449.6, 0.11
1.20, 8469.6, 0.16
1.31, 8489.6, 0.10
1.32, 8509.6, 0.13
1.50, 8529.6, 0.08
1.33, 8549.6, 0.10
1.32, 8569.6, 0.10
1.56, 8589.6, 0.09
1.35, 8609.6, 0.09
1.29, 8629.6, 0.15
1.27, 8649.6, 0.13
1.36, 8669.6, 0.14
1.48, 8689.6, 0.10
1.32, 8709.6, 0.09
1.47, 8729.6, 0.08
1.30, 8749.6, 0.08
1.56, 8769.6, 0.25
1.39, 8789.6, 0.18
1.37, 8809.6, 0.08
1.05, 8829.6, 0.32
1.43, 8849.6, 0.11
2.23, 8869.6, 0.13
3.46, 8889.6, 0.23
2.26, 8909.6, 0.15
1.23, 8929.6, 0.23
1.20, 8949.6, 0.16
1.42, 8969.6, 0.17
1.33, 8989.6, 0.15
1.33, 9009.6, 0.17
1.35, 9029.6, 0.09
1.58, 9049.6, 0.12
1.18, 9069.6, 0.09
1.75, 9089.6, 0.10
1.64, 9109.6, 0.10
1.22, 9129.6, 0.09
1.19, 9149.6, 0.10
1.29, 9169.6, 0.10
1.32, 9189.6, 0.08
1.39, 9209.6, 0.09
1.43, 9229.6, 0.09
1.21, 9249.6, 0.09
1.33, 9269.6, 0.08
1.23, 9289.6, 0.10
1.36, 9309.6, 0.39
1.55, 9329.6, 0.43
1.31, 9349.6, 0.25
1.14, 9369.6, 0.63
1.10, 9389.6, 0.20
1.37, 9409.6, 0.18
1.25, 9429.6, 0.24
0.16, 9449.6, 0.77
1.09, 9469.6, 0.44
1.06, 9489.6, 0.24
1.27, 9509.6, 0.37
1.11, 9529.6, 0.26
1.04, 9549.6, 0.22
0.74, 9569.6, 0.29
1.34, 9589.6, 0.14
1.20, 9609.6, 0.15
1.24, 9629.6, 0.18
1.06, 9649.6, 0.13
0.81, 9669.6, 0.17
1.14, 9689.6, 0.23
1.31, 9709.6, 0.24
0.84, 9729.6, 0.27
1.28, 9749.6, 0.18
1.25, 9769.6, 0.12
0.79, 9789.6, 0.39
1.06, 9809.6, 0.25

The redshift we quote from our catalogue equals 0.353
